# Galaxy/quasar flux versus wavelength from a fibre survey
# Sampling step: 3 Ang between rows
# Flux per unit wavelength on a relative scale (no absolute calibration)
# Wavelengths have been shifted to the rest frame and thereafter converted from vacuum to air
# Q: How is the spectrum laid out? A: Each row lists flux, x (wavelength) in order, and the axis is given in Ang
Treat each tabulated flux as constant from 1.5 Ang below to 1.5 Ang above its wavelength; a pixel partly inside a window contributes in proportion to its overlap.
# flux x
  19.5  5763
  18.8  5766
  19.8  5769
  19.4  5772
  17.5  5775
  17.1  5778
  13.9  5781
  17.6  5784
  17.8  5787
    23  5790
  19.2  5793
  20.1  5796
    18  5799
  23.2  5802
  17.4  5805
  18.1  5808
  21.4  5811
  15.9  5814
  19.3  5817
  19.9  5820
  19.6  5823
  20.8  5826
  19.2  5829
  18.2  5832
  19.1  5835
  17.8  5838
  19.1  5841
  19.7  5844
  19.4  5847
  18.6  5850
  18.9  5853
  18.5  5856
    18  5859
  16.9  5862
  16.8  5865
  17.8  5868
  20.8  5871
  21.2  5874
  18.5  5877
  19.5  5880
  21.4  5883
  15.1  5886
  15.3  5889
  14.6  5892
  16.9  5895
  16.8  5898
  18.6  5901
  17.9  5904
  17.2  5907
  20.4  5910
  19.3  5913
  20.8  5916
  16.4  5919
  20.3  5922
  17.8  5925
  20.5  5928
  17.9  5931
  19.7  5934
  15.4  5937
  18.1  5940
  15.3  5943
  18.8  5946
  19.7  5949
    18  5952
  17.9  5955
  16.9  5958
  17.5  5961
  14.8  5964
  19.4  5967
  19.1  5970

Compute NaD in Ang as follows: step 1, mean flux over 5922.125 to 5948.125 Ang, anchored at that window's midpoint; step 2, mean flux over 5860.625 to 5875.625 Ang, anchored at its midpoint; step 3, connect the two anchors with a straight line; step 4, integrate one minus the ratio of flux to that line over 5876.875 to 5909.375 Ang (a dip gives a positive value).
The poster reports 1.8 Ang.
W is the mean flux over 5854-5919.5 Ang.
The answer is 18.2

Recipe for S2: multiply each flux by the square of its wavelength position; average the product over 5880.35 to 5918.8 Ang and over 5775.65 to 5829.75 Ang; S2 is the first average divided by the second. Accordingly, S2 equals 1.0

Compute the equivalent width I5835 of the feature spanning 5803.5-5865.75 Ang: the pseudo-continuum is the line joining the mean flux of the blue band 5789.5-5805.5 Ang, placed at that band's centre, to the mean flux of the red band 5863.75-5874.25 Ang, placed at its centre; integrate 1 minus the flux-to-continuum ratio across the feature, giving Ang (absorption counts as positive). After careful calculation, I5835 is 2.59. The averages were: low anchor 20.1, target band 18.7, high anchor 19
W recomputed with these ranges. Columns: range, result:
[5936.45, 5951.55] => 17.6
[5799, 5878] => 19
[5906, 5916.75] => 19.4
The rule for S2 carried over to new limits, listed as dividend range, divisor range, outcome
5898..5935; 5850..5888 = 1.03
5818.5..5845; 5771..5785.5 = 1.15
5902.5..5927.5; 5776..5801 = 1.07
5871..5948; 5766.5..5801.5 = 1.02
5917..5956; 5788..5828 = 0.97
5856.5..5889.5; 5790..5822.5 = 0.97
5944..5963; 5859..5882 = 0.98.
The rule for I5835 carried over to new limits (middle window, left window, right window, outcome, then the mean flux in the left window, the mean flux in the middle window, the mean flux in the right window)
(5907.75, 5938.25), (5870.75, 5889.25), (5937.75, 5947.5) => -1.8 Ang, 18.9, 18.8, 17.2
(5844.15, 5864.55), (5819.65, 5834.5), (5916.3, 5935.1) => 1.0 Ang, 19.5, 18.4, 18.9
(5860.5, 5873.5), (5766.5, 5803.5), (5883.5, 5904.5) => -0.9 Ang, 18.9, 18.3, 16.6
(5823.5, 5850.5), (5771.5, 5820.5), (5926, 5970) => -0.9 Ang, 18.7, 19.1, 17.9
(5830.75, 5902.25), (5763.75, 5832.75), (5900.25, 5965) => 1.2 Ang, 18.9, 18.2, 18.2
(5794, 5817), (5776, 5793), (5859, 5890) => -1.4 Ang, 18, 19.2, 18.4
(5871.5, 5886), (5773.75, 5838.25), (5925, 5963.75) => -1.1 Ang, 18.8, 19.7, 17.9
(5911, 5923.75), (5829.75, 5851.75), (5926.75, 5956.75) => -0.7 Ang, 18.9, 19.2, 18.1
